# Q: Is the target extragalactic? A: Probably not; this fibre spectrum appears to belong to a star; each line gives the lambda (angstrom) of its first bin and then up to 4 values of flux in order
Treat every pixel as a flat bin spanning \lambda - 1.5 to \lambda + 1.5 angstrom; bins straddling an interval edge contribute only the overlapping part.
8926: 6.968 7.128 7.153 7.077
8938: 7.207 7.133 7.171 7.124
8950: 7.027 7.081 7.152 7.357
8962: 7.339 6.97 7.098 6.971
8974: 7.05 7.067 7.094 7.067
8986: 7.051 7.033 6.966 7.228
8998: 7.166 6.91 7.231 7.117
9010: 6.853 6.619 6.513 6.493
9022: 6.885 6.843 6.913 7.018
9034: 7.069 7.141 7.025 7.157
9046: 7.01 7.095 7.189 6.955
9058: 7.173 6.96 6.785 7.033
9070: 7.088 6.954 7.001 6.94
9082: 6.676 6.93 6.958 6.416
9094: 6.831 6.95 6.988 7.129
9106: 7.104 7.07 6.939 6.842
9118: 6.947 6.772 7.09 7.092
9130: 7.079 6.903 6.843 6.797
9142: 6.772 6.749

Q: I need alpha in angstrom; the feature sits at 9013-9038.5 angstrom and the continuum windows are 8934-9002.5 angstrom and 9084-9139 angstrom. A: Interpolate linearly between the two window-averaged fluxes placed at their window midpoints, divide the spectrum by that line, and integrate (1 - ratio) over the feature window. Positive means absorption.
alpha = 0.7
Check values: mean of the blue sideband 7.1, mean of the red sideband 6.93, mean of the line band 6.85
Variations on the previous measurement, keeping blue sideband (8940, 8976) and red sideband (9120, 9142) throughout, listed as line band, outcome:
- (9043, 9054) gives -0.1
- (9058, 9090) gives 0.3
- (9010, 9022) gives 0.7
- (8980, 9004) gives 0.0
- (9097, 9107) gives -0.1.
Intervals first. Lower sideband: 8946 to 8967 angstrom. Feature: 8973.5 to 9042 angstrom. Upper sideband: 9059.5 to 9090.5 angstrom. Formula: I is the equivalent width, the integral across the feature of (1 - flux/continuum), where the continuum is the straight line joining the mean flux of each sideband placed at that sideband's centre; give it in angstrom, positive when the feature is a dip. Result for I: 0.7 angstrom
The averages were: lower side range 7.15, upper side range 6.92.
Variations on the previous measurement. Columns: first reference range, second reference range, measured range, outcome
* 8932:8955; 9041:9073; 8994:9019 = 0.5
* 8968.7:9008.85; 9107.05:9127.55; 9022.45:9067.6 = 0.0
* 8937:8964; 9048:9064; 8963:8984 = 0.3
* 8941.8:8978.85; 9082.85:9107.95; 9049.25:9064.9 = -0.1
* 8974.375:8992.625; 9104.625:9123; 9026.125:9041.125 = 0.0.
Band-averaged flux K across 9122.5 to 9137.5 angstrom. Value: 7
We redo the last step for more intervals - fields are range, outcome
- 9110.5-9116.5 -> 6.89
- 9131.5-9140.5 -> 6.85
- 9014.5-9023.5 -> 6.63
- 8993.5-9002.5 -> 7.1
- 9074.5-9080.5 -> 6.97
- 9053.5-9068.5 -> 6.98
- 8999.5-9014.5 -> 6.95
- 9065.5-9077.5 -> 7.02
